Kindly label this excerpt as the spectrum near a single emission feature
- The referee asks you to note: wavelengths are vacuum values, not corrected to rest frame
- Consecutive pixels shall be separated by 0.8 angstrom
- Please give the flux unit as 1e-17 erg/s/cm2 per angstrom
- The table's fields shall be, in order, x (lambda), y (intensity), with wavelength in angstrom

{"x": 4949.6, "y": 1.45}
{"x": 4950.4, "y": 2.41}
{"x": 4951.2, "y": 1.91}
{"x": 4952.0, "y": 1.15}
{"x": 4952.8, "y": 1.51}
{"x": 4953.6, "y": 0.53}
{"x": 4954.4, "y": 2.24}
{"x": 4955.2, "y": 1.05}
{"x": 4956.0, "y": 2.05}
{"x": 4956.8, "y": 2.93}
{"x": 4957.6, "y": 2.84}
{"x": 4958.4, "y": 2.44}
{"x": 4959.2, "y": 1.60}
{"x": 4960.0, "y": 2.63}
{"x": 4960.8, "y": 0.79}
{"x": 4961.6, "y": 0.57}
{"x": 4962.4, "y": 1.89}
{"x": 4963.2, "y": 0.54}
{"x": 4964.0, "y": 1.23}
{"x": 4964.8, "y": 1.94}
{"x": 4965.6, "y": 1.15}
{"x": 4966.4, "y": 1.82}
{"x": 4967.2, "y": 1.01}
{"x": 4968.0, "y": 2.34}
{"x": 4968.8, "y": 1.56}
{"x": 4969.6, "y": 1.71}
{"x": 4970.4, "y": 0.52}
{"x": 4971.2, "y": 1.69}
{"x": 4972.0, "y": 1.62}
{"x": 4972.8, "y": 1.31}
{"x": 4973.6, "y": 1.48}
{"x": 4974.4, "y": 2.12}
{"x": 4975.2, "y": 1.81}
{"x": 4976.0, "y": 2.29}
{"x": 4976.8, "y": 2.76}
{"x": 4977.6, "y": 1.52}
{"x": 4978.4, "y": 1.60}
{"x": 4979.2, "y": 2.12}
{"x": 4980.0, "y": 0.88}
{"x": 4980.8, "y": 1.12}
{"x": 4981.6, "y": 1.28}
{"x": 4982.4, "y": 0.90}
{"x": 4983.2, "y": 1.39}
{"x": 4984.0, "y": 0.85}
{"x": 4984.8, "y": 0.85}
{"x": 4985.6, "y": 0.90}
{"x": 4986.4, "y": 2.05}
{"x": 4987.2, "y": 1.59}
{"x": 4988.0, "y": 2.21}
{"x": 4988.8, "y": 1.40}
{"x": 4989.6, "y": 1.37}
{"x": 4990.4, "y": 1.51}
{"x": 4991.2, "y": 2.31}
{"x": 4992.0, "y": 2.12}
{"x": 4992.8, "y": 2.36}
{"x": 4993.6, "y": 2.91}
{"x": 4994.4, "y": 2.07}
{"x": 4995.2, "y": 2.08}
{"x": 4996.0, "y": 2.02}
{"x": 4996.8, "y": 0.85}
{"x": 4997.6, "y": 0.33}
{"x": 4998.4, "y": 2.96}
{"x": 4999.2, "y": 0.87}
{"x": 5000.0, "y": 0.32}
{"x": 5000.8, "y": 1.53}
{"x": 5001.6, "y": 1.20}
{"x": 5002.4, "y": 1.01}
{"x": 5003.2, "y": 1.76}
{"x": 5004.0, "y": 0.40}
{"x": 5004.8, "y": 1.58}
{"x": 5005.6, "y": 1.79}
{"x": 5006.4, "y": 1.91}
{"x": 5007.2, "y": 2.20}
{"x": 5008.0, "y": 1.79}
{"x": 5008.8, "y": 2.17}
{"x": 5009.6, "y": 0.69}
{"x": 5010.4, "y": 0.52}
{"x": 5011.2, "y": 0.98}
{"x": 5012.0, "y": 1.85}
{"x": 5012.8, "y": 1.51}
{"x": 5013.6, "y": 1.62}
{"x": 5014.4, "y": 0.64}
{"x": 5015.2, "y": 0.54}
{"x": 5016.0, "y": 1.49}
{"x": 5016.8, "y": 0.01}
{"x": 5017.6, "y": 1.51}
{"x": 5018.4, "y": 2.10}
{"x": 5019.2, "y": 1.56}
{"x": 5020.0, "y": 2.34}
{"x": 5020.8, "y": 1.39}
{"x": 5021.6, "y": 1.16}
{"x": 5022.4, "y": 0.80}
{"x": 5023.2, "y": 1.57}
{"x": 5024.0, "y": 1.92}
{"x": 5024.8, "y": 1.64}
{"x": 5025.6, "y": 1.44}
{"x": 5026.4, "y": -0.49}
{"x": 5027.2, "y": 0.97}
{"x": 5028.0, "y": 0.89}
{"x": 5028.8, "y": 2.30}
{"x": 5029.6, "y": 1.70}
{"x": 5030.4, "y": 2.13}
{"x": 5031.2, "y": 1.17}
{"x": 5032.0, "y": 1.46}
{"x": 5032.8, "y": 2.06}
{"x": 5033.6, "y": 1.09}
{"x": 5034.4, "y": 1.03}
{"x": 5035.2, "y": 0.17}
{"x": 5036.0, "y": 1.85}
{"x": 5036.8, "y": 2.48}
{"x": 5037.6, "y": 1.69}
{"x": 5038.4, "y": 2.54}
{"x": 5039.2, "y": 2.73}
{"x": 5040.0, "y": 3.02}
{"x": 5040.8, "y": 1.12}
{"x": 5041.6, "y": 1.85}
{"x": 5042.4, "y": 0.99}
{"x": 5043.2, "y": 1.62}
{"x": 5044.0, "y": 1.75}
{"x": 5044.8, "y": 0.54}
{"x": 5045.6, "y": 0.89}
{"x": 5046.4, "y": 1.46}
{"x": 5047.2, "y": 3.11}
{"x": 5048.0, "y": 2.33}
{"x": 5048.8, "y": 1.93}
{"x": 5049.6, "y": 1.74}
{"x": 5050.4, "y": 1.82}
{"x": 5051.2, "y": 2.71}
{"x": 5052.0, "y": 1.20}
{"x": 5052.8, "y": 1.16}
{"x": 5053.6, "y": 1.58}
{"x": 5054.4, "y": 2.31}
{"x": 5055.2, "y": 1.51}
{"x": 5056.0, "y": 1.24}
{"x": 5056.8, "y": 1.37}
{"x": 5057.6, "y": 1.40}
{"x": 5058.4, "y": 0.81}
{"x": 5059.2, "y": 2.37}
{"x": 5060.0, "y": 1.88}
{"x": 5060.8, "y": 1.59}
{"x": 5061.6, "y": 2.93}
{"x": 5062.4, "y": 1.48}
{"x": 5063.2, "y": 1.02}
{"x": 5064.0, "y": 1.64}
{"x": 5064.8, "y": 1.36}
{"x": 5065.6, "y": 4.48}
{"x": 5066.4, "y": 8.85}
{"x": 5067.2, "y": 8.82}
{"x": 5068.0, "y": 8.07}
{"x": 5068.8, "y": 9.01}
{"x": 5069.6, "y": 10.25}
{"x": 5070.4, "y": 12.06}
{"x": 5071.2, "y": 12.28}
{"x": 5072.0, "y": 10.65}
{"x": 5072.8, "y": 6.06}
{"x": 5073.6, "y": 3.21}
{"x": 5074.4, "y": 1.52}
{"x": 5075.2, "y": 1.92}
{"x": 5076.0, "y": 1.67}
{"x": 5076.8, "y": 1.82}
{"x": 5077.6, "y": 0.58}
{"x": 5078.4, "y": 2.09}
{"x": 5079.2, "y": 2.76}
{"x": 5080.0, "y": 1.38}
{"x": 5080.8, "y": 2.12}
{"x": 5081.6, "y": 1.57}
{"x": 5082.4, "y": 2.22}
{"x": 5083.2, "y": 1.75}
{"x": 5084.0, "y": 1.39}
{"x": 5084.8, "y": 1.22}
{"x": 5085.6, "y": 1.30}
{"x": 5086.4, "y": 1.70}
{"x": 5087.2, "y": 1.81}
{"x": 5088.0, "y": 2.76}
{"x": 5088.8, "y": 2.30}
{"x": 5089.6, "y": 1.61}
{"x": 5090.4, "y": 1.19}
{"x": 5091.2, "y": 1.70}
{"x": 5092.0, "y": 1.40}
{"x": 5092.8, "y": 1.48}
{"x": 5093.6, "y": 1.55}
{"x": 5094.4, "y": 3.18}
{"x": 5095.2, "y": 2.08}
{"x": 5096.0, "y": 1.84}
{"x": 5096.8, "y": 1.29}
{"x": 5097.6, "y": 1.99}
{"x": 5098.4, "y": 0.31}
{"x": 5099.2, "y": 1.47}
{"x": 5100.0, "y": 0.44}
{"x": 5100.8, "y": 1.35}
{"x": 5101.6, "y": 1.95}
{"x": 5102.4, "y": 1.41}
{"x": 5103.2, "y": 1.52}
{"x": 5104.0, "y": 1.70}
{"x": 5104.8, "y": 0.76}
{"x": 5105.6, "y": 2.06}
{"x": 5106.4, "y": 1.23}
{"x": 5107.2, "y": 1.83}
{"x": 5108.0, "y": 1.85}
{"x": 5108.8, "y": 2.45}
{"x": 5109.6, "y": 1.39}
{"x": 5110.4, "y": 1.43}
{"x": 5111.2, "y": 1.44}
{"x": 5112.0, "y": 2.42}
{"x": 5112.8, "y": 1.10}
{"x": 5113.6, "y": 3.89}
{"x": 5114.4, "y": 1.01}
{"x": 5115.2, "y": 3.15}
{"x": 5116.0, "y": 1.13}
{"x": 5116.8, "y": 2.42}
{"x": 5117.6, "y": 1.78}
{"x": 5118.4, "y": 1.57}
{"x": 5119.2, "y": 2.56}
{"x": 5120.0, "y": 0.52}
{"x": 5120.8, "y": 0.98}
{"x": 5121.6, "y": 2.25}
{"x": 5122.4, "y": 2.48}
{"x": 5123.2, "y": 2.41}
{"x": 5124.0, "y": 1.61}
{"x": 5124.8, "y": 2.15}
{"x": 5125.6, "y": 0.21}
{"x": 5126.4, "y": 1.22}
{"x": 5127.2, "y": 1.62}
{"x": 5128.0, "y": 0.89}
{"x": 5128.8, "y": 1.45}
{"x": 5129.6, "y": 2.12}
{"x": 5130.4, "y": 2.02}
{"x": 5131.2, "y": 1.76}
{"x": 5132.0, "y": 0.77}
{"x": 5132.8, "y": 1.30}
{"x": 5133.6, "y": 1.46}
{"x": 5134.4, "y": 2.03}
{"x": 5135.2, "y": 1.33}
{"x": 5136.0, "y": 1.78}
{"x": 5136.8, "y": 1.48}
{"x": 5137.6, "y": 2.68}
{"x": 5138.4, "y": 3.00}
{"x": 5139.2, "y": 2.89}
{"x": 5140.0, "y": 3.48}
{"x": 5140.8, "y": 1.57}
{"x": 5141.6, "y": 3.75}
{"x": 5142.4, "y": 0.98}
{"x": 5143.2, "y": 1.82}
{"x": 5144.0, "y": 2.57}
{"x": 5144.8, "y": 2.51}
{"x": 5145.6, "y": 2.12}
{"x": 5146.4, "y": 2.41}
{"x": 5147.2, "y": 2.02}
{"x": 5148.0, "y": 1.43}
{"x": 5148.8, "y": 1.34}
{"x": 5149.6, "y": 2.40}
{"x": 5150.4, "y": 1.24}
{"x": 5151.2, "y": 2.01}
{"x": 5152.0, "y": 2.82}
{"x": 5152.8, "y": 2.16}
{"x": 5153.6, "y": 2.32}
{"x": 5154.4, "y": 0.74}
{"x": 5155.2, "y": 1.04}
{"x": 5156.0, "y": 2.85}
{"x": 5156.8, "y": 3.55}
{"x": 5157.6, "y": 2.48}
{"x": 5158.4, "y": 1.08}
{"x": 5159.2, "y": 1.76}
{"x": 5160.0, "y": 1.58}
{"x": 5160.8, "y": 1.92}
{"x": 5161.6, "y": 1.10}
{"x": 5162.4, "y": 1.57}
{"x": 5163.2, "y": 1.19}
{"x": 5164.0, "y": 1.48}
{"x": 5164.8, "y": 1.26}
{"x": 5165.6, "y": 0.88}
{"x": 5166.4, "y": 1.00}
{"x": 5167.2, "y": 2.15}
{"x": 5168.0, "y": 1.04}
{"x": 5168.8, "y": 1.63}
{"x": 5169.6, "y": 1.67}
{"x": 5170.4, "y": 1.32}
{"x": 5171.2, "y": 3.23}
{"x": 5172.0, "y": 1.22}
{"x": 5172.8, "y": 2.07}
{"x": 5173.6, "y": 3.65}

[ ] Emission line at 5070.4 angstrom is [O II]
